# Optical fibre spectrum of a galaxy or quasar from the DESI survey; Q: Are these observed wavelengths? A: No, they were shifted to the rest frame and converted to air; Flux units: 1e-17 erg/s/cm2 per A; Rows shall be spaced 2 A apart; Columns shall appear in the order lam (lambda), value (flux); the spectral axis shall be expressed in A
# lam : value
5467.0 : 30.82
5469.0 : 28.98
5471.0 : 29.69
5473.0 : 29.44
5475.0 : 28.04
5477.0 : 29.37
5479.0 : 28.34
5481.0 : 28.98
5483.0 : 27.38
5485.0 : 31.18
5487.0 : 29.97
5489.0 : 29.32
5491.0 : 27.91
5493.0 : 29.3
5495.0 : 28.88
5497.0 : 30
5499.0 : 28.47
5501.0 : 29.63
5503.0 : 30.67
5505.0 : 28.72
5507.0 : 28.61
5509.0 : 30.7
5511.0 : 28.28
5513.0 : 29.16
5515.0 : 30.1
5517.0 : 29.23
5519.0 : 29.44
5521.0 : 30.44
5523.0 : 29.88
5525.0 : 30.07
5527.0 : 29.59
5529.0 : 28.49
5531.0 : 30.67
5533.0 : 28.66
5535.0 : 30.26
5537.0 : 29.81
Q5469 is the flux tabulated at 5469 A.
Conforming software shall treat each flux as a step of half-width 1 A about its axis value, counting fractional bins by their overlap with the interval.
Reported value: 28.98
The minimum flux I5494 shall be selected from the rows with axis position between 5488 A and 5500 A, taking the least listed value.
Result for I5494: 27.91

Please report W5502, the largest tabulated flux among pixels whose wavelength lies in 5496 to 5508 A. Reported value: 30.67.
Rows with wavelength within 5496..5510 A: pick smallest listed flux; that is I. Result 28.47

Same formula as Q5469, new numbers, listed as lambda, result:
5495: 28.88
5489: 29.32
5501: 29.63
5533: 28.66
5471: 29.69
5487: 29.97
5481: 28.98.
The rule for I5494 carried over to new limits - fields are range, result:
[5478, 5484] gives 27.38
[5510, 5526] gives 28.28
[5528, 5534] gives 28.49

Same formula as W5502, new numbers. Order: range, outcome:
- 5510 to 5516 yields 30.1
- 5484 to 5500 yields 31.18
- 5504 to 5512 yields 30.7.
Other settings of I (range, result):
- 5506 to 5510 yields 28.61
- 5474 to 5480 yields 28.04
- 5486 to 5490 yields 29.32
